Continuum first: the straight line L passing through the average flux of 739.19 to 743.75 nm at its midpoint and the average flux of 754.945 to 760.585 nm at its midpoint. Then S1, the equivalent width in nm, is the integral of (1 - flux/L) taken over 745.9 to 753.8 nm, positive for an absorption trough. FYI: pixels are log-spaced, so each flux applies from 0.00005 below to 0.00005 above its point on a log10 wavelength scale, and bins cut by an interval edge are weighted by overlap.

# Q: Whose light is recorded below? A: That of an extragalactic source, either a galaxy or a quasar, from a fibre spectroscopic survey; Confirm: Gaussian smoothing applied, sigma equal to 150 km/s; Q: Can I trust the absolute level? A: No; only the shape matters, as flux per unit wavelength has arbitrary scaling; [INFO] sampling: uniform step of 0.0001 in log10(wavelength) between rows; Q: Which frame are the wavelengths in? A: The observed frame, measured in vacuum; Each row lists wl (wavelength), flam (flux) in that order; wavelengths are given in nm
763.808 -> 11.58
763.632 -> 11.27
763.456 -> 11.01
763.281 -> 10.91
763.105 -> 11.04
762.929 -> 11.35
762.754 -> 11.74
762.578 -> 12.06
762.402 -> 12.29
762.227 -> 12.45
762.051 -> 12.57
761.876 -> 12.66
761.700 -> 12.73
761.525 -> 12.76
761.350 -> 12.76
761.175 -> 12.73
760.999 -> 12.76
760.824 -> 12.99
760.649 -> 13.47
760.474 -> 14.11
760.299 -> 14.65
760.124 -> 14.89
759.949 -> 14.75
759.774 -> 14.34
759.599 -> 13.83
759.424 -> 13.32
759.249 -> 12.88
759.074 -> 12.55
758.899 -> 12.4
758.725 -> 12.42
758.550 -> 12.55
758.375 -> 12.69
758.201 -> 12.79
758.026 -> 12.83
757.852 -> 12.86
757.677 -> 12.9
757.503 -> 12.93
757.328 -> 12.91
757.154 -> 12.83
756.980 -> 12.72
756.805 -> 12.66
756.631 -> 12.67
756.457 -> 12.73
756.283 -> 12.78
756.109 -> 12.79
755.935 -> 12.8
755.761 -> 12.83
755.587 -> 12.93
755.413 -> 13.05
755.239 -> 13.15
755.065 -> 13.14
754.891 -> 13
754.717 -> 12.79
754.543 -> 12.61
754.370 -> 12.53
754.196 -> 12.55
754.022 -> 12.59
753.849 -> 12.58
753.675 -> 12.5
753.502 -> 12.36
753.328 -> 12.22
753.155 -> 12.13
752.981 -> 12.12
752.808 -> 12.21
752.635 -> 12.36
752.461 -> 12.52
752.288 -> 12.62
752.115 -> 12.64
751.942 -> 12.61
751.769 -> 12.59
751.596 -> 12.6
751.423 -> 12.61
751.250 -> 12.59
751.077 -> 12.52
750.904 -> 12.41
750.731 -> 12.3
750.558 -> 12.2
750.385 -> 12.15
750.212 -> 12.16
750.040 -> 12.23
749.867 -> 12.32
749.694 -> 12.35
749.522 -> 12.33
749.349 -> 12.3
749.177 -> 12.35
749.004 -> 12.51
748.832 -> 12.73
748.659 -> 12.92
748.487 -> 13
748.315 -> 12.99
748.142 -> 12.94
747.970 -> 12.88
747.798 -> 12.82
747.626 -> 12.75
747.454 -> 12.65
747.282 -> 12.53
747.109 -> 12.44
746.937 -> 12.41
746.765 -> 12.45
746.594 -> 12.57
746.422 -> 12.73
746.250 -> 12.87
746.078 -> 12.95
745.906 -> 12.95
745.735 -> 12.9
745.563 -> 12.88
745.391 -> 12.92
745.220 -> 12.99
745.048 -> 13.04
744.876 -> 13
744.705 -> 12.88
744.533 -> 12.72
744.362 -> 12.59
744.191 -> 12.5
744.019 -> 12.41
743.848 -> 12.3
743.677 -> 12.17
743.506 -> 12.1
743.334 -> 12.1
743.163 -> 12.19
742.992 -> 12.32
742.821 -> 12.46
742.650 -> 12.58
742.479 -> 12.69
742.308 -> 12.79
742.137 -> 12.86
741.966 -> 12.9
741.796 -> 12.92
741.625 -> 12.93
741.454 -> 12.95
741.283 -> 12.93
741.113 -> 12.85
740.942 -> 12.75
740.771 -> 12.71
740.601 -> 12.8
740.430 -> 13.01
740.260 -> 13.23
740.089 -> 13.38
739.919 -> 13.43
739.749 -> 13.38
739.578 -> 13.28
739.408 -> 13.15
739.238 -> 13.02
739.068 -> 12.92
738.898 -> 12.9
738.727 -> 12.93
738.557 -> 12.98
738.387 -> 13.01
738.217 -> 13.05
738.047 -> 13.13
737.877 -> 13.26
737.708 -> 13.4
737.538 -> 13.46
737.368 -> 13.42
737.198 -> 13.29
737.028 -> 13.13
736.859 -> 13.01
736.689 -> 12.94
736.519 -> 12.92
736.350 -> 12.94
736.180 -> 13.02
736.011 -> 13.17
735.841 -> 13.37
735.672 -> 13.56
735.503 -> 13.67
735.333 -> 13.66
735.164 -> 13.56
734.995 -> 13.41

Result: 0.27 nm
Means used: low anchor 12.8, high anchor 13.1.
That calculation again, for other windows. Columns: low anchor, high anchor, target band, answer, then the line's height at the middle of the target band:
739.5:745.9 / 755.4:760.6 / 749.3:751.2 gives 0.09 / 12.9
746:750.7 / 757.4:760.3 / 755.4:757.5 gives 0.04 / 13.1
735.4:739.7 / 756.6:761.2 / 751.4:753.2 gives 0.10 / 13.2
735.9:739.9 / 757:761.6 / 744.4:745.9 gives 0.03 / 13.1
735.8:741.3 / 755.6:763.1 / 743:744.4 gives 0.08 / 13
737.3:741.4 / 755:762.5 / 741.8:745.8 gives 0.14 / 13.1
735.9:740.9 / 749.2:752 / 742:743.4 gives 0.04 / 12.9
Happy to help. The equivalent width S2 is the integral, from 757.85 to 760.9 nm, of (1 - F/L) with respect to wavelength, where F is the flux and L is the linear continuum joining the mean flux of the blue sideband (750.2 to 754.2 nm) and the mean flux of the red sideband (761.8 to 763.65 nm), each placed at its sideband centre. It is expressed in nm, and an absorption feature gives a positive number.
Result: -0.354 nm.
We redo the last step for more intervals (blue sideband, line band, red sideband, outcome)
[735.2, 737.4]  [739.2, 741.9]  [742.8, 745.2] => -0.045 nm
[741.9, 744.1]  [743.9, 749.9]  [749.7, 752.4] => -0.126 nm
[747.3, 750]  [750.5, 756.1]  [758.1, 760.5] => 0.171 nm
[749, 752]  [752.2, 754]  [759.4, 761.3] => 0.055 nm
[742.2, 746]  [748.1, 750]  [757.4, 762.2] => 0.027 nm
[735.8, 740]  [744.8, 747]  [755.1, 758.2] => 0.032 nm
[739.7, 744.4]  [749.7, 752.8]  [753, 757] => 0.065 nm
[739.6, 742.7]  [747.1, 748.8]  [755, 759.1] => 0.011 nm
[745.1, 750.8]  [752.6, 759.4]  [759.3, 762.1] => 0.243 nm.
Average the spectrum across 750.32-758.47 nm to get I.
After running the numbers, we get 12.6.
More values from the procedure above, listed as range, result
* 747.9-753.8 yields 12.5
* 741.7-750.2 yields 12.6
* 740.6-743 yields 12.8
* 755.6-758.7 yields 12.8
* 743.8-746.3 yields 12.8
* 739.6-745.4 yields 12.8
